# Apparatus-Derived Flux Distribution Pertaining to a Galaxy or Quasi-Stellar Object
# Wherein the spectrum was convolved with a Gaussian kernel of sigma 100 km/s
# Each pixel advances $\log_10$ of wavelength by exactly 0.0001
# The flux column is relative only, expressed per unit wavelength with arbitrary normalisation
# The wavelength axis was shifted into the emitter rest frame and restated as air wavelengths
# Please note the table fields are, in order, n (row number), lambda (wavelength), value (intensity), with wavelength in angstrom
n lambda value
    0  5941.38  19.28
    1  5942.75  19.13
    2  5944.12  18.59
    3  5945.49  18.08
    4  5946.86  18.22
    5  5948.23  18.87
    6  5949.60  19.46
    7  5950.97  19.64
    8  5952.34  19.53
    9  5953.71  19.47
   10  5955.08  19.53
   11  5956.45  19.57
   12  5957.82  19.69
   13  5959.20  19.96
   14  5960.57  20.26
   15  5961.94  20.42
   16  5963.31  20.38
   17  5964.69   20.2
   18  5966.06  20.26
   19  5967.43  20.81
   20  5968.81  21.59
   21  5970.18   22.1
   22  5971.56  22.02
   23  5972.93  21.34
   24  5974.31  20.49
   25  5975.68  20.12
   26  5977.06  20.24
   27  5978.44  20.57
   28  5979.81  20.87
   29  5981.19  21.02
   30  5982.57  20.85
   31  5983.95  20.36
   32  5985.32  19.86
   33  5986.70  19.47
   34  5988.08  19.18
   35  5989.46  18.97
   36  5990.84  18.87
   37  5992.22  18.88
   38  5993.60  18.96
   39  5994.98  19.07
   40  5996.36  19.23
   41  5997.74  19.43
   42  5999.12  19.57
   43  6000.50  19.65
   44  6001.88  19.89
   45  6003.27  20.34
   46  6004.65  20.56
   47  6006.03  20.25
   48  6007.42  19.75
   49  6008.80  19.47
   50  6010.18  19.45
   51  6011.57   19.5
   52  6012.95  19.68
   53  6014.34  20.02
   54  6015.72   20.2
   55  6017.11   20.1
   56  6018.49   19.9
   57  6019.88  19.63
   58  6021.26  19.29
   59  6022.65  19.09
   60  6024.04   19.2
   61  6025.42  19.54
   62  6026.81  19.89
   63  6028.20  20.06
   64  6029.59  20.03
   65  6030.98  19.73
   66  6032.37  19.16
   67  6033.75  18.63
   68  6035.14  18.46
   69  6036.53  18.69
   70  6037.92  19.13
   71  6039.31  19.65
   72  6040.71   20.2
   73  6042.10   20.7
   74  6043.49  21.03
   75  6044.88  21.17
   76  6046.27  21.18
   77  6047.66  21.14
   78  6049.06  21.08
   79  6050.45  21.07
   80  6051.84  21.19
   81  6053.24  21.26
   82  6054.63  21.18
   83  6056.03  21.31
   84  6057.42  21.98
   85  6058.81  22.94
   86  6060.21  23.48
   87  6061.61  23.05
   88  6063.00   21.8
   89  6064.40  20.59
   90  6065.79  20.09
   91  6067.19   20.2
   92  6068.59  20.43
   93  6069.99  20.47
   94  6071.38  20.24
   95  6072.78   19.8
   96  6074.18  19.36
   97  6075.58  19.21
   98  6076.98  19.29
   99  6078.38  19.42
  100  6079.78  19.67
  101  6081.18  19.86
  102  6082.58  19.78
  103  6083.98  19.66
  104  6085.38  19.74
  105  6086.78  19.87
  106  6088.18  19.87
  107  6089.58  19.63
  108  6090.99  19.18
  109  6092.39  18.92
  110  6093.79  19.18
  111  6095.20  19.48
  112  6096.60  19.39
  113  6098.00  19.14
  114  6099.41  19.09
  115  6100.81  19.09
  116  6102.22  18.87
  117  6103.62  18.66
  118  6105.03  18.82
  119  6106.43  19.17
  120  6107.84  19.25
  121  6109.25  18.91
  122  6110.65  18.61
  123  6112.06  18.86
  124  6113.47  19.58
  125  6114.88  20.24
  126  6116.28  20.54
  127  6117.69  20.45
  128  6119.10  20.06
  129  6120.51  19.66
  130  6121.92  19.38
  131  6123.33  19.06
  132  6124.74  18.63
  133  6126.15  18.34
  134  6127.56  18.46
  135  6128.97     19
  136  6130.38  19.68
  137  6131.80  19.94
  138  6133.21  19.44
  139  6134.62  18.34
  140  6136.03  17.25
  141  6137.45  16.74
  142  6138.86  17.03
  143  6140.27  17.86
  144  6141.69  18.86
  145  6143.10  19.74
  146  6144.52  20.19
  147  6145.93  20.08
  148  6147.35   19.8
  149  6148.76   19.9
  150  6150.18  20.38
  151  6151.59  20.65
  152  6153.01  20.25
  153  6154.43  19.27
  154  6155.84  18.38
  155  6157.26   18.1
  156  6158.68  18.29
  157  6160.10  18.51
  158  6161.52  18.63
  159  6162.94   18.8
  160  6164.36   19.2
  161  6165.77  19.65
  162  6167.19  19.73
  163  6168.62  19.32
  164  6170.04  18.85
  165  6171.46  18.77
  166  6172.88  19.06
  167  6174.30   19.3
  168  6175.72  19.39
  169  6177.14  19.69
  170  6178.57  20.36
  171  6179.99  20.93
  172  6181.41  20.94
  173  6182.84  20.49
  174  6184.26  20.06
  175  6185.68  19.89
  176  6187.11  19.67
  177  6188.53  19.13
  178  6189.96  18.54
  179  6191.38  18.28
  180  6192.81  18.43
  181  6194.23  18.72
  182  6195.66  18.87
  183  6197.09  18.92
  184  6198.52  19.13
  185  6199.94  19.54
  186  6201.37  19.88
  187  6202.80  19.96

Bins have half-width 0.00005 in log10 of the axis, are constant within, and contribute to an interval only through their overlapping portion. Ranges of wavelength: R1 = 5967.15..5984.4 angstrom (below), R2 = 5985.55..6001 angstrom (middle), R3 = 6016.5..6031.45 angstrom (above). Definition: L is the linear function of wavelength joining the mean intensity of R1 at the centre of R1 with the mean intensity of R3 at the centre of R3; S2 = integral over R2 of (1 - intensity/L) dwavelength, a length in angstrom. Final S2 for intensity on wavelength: 1.0 angstrom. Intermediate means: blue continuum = 21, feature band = 19.2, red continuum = 19.7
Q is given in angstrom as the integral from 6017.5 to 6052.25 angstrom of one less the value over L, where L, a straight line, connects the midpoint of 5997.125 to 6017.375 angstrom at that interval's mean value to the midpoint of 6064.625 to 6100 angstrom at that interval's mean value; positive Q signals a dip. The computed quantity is -0.3 angstrom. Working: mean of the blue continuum 19.8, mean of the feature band 19.9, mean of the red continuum 19.7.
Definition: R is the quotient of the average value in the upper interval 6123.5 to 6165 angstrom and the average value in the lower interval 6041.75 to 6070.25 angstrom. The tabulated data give 0.89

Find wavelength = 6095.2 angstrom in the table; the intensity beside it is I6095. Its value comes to 19.48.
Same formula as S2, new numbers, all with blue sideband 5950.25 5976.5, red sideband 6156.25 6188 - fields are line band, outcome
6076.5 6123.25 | 0.78 angstrom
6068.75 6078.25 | 0.06 angstrom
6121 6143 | 1.16 angstrom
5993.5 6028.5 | 0.83 angstrom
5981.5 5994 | 0.45 angstrom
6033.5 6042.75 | 0.31 angstrom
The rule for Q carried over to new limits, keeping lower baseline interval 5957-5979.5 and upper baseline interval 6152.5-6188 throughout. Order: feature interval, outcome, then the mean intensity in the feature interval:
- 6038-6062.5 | -1.44 angstrom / 21.3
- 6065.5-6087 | 0.19 angstrom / 19.8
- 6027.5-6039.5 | 0.58 angstrom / 19.3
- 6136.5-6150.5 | 0.42 angstrom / 19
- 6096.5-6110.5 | 0.58 angstrom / 19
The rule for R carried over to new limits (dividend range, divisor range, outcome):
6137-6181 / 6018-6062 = 0.94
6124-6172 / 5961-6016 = 0.95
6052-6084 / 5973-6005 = 1.04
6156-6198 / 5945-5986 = 0.95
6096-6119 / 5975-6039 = 0.98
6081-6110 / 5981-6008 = 0.98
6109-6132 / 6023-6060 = 0.95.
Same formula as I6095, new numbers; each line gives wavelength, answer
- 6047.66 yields 21.14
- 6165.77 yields 19.65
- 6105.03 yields 18.82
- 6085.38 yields 19.74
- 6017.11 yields 20.1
